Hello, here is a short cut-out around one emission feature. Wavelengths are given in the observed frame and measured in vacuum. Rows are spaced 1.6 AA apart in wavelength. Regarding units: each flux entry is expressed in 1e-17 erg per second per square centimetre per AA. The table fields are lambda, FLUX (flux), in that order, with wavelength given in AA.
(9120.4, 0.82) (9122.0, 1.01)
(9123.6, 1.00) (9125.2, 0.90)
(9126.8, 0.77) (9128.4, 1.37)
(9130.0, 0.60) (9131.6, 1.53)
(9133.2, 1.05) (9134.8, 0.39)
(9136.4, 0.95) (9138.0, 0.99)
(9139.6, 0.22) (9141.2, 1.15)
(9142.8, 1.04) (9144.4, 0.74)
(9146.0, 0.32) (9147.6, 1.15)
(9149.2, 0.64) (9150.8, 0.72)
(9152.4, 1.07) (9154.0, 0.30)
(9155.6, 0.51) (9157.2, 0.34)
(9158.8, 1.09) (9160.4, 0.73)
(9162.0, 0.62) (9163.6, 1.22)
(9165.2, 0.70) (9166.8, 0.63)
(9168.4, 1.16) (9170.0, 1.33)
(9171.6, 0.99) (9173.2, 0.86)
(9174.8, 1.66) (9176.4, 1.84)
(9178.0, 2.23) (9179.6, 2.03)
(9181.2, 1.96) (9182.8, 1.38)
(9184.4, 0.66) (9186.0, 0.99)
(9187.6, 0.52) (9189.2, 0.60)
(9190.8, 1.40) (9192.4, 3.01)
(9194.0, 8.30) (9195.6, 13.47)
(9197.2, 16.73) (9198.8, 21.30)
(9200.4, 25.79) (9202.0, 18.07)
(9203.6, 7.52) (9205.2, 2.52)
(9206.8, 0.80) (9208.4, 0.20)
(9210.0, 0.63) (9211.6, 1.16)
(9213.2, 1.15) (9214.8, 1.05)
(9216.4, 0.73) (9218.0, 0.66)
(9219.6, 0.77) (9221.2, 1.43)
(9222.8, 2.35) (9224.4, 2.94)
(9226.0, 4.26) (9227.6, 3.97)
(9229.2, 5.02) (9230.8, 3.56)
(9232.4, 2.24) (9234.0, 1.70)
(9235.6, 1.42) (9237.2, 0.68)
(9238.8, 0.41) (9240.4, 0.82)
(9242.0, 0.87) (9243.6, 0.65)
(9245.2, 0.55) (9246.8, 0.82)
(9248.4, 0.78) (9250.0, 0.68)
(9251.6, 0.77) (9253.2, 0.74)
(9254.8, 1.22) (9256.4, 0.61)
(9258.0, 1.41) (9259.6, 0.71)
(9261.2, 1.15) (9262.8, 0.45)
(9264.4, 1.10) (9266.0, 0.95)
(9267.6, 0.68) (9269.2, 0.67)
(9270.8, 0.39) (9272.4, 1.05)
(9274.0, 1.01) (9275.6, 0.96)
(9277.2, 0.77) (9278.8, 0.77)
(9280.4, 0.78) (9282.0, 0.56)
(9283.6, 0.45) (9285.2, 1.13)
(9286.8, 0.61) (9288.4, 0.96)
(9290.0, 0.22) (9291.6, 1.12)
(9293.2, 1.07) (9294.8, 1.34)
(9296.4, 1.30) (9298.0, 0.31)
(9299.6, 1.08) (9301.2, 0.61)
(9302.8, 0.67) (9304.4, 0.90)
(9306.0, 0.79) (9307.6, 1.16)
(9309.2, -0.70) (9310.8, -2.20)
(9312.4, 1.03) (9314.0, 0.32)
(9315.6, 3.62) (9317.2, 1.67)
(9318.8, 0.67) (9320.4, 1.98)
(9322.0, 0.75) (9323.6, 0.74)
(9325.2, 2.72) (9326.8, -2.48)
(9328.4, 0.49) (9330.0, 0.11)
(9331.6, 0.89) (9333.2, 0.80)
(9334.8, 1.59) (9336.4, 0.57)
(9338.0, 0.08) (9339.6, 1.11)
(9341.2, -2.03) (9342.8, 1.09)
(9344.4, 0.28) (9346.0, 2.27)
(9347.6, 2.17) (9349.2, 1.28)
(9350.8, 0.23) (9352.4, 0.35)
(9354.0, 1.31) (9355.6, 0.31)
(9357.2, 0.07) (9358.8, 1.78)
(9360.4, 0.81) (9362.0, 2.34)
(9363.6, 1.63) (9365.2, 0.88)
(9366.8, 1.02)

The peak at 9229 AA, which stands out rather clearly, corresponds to [N II]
